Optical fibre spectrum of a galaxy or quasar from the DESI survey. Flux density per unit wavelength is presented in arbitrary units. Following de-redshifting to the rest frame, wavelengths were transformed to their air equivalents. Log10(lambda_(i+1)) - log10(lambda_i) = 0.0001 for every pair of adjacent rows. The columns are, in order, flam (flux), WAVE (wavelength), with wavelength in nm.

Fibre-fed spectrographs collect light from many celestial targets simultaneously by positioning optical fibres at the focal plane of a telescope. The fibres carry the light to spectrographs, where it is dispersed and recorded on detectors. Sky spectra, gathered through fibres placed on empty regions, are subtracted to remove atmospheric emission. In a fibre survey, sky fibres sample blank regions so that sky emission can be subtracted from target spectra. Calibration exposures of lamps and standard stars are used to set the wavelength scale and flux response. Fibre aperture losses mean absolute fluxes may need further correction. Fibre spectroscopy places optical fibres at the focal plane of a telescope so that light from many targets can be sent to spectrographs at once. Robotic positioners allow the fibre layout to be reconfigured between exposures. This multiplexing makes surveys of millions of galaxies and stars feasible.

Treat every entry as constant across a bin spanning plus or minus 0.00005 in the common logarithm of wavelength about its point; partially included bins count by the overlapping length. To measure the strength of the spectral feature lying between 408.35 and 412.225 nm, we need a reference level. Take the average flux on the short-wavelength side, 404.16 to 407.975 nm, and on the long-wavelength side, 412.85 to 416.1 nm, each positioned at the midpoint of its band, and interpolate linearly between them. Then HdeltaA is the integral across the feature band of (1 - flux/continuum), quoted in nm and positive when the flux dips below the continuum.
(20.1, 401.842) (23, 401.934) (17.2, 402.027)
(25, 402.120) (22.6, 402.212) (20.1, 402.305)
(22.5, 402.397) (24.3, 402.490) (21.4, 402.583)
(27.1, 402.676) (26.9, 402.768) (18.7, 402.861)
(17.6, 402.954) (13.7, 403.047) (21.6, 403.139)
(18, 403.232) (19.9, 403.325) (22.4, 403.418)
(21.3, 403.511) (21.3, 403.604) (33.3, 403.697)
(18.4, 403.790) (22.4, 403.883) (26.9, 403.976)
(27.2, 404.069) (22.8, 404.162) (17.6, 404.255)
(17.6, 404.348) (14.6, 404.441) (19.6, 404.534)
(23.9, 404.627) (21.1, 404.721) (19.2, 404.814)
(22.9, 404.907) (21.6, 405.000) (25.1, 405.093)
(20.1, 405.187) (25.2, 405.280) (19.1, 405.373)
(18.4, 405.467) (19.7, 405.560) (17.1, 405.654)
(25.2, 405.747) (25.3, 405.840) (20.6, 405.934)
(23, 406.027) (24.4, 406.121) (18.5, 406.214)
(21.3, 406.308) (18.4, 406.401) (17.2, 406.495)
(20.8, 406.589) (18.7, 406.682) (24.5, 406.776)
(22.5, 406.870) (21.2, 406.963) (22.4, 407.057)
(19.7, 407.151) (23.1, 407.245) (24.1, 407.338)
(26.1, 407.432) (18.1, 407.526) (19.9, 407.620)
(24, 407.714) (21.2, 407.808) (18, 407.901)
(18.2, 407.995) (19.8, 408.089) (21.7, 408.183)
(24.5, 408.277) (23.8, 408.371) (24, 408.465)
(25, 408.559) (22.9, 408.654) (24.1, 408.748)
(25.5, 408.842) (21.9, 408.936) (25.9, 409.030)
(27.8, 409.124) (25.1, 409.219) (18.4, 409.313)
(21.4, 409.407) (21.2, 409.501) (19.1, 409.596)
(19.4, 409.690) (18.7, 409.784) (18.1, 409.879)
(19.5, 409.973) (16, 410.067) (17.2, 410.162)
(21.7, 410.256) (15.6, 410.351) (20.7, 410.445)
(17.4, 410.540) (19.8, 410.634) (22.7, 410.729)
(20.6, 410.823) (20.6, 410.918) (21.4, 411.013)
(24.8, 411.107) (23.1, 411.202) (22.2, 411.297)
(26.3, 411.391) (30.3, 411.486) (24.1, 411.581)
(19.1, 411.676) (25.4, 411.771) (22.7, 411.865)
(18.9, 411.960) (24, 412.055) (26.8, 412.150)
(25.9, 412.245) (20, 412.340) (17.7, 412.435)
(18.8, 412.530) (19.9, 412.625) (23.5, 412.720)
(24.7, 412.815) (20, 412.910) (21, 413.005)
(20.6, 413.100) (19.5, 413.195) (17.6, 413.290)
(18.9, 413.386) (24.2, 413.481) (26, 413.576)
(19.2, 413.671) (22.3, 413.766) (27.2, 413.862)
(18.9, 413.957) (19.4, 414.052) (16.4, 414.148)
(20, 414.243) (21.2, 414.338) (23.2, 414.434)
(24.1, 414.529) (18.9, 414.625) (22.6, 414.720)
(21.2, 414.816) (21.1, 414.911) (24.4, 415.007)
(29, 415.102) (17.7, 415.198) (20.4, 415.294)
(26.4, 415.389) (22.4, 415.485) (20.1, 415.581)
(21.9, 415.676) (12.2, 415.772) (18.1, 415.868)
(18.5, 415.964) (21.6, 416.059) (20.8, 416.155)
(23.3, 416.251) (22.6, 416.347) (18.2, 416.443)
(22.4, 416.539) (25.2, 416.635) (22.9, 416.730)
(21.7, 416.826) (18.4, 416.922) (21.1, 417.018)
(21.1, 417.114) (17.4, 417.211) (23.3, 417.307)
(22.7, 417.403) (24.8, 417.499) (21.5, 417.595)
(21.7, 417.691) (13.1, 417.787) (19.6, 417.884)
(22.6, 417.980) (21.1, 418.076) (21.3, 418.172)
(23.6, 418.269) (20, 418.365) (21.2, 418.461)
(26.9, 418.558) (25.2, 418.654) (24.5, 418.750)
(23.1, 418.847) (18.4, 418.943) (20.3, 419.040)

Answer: -0.18 nm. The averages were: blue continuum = 21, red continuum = 21.1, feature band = 22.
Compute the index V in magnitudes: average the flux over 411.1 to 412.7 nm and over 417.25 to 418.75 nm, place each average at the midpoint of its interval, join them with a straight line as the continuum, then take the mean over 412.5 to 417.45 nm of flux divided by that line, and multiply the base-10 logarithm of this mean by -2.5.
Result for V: 0.06 mag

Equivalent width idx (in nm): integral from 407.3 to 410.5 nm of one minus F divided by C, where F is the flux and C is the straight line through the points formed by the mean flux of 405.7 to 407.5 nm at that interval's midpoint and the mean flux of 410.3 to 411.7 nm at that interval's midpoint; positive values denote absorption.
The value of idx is 0.08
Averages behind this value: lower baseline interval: 21.9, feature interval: 21.4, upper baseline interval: 22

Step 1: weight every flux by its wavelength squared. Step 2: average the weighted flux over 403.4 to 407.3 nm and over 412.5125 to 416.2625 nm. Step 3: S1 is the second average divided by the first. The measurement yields 1.03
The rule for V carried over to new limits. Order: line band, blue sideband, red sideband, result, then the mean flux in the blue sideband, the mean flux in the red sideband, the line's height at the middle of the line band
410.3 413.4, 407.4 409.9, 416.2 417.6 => 0.01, 22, 21.8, 21.9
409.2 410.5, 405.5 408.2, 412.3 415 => 0.10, 21.2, 21.1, 21.1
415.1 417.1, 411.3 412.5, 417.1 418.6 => 0.05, 23.3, 21.3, 21.9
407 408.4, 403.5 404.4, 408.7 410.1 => 0.02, 22.9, 21.5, 22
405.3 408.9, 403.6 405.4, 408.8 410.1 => 0.00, 22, 21.3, 21.7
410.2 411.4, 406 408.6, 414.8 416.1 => 0.01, 21.6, 21.1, 21.3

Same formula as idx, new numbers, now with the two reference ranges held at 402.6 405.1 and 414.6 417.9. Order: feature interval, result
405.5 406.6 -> 0.03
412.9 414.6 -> 0.01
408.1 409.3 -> -0.15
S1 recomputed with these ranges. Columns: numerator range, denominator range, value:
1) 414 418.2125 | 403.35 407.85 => 1.03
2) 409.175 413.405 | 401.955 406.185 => 1.01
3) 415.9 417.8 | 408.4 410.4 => 1.03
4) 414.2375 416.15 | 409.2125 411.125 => 1.10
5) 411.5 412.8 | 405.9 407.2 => 1.10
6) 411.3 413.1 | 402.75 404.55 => 1.12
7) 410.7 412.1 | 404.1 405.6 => 1.16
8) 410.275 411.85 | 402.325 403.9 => 1.06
